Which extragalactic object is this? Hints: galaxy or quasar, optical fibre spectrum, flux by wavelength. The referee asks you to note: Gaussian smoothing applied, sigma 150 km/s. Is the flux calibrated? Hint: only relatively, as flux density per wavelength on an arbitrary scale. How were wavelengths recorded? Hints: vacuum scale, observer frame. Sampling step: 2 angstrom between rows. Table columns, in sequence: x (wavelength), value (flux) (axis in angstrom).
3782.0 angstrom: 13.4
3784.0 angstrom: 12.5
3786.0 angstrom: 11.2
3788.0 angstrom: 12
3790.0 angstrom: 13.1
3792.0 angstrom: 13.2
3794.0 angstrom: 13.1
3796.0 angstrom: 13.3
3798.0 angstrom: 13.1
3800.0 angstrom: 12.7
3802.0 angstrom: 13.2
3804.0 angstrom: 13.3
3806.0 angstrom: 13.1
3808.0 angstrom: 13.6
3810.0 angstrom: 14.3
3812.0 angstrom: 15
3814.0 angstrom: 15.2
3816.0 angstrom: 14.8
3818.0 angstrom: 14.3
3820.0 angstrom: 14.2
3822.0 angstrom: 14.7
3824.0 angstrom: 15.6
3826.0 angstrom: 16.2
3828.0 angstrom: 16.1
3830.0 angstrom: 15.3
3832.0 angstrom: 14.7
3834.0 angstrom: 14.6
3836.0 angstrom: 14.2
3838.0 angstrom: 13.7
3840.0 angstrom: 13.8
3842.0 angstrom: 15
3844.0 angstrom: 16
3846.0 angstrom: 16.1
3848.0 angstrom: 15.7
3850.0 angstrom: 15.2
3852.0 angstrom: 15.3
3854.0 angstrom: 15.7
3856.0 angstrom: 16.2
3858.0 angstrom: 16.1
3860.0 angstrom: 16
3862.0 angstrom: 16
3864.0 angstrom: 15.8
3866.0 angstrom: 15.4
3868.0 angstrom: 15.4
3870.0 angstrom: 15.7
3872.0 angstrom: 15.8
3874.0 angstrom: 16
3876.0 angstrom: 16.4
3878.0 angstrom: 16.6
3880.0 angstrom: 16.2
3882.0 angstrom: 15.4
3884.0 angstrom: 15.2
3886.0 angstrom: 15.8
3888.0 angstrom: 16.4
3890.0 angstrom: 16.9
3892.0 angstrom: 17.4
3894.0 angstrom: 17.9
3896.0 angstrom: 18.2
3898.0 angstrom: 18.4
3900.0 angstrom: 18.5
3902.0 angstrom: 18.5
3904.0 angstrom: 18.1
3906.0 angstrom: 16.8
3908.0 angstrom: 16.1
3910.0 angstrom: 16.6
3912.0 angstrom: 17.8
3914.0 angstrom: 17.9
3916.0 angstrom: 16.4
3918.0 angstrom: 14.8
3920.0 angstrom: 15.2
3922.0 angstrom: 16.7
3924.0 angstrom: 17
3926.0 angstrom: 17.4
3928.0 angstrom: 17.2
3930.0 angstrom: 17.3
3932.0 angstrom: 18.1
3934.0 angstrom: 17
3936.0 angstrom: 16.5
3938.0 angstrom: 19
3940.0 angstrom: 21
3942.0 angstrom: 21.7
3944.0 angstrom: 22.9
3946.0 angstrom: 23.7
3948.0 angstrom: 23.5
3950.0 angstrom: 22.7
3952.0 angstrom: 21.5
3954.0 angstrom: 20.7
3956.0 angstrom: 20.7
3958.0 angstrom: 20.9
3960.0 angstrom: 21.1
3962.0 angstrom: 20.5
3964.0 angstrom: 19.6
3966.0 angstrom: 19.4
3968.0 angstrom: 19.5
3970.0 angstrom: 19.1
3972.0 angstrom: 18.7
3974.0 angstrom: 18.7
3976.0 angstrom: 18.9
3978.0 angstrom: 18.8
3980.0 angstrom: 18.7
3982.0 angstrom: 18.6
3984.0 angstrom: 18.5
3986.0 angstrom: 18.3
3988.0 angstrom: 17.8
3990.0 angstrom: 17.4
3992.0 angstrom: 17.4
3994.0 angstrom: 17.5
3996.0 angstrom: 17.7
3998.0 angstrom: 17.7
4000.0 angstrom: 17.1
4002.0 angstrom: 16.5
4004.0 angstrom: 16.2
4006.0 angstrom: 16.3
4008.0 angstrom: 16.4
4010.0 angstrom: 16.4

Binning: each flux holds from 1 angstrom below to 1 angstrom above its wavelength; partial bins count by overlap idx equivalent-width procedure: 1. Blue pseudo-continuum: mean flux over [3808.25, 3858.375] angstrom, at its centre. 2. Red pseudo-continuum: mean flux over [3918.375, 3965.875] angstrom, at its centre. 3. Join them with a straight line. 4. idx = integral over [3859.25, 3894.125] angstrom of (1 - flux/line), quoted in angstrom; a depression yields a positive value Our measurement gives 1.6 angstrom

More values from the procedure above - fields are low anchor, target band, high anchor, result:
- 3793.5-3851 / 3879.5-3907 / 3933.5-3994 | 0.00 angstrom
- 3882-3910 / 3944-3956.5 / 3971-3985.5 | -2.82 angstrom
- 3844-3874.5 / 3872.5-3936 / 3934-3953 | 5.78 angstrom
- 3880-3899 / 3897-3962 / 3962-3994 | -4.27 angstrom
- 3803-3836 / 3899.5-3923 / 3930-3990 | 1.41 angstrom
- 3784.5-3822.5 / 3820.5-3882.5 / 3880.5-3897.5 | -0.89 angstrom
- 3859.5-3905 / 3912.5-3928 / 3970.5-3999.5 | 0.56 angstrom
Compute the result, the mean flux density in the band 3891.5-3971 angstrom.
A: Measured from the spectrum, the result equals 18.8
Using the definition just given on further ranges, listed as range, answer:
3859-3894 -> 16.1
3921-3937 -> 17.1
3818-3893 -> 15.6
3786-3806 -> 12.9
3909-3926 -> 16.6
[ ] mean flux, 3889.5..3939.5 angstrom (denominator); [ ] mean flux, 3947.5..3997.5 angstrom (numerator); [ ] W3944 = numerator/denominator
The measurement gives 1.12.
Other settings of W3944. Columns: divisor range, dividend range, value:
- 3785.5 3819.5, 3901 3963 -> 1.40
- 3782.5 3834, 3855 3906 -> 1.19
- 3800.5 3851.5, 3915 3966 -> 1.31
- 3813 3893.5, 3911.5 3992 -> 1.22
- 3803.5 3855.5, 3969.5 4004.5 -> 1.21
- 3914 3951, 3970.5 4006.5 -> 0.95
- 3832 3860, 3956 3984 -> 1.28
